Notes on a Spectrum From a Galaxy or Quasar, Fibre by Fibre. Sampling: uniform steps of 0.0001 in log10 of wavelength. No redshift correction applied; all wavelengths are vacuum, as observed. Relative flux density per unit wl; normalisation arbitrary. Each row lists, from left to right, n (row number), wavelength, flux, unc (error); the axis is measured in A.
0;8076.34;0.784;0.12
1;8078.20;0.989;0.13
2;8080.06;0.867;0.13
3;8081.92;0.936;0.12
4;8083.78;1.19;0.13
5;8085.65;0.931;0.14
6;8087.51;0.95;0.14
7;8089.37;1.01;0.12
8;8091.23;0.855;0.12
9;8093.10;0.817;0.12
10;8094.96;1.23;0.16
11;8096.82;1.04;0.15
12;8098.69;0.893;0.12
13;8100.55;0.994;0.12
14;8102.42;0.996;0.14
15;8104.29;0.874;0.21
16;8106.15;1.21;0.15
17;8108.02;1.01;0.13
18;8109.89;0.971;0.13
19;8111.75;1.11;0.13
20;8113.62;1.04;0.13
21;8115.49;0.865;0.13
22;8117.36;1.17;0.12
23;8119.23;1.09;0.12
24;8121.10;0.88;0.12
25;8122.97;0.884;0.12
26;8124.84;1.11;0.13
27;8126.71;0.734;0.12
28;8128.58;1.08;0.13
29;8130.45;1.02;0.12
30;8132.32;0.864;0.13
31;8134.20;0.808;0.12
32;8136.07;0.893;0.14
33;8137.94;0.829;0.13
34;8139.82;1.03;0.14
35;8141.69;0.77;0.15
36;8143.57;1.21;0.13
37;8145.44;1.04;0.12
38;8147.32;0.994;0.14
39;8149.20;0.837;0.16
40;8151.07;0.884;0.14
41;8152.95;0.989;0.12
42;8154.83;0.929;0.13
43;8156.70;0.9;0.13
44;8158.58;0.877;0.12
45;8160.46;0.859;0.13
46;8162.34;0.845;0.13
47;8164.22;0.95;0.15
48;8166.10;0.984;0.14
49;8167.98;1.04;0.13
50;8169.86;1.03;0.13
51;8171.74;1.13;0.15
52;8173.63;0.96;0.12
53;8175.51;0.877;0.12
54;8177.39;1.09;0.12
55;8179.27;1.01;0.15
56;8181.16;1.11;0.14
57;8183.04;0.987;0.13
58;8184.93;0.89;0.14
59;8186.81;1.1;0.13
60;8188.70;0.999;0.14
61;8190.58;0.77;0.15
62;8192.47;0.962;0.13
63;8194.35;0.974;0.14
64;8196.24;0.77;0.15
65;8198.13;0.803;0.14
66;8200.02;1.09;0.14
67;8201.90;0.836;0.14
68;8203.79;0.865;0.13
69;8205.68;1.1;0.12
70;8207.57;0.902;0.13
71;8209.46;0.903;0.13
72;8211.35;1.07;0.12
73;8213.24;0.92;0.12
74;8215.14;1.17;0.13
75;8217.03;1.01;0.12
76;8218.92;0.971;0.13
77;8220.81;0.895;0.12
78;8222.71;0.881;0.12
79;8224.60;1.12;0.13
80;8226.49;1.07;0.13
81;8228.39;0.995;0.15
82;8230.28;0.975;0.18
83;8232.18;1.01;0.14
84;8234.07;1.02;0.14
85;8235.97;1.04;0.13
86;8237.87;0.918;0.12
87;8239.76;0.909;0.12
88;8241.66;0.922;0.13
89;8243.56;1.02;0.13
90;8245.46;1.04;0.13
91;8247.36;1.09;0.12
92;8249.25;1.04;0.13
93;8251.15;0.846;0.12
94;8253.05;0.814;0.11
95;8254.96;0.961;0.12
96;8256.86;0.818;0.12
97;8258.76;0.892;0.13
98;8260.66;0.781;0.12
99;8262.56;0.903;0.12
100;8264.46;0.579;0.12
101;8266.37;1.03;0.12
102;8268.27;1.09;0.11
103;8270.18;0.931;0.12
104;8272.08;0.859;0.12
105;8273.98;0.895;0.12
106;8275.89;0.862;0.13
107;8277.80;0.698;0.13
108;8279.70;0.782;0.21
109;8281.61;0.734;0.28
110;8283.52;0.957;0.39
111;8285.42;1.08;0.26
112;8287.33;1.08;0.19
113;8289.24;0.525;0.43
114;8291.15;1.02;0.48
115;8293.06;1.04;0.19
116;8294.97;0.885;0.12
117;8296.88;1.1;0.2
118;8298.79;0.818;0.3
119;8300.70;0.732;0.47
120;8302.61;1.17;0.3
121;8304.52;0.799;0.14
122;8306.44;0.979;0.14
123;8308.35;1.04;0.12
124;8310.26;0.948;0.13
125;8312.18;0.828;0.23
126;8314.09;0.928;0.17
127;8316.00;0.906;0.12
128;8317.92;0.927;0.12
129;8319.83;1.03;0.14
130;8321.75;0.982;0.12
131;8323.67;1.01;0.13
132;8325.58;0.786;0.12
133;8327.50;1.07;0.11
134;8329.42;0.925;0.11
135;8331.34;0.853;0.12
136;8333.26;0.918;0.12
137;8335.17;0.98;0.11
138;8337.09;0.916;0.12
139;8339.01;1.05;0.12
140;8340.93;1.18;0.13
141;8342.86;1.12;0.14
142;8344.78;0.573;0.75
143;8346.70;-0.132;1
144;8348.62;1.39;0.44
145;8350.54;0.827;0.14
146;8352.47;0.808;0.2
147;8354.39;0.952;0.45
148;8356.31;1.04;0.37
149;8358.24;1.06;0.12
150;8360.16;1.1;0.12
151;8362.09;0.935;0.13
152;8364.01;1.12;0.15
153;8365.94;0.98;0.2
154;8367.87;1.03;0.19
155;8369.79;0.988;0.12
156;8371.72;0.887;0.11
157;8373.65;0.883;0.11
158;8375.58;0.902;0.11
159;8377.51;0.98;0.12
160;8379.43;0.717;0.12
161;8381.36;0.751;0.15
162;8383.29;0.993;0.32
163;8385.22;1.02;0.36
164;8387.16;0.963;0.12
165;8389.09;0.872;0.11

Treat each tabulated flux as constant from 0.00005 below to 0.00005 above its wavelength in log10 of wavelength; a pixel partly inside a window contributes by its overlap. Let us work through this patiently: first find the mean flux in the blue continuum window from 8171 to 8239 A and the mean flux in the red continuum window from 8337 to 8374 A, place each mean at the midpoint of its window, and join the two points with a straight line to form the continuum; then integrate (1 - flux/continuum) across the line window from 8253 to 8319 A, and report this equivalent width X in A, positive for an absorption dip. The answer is 3.9 A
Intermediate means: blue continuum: 0.977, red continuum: 0.937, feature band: 0.898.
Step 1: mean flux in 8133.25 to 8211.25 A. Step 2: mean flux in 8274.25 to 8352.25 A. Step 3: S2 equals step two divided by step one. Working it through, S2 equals 1.0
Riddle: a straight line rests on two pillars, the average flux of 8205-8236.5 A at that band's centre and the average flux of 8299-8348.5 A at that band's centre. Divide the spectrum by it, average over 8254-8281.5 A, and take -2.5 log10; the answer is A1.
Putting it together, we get 0.12 mag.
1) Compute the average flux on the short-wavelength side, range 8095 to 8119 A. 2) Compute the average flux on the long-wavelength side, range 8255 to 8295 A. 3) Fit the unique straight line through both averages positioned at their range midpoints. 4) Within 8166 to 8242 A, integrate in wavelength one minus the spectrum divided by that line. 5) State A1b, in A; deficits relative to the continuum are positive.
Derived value -2.99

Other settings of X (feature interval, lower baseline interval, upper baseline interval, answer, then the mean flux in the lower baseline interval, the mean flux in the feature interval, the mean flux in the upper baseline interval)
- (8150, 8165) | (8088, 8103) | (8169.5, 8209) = 1.0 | 0.978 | 0.903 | 0.963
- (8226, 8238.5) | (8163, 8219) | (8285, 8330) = -0.5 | 0.975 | 1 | 0.94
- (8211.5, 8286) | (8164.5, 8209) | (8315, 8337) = 1.5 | 0.968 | 0.937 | 0.943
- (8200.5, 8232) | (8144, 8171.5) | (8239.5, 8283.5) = -2.2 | 0.95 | 0.983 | 0.892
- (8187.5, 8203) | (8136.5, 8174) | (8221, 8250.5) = 1.2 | 0.953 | 0.904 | 0.999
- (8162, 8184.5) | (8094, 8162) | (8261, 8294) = -1.4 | 0.969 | 1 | 0.884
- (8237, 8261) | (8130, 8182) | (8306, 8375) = 0.4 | 0.955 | 0.931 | 0.939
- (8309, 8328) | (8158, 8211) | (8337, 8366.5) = -0.1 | 0.956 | 0.94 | 0.932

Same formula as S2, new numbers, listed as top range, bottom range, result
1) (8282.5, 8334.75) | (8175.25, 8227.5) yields 0.97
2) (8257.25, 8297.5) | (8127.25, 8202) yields 0.93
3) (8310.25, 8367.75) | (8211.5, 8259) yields 0.96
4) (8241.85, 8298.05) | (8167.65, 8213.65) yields 0.94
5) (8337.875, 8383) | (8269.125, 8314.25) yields 1.02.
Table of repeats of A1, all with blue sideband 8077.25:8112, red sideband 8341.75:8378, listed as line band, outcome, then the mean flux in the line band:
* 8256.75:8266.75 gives 0.15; 0.824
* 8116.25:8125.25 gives -0.04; 1.02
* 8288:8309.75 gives 0.02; 0.922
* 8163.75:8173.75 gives -0.06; 1.02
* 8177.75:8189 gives -0.06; 1.02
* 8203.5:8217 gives -0.04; 0.997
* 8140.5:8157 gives 0.03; 0.954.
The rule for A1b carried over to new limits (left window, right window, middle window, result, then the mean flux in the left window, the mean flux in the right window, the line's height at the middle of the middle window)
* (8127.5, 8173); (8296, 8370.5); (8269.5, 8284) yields 1.7 A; 0.949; 0.94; 0.943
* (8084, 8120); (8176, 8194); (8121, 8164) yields 3.1 A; 1.01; 0.988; 0.997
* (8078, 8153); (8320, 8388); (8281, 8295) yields 0.3 A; 0.973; 0.931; 0.943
